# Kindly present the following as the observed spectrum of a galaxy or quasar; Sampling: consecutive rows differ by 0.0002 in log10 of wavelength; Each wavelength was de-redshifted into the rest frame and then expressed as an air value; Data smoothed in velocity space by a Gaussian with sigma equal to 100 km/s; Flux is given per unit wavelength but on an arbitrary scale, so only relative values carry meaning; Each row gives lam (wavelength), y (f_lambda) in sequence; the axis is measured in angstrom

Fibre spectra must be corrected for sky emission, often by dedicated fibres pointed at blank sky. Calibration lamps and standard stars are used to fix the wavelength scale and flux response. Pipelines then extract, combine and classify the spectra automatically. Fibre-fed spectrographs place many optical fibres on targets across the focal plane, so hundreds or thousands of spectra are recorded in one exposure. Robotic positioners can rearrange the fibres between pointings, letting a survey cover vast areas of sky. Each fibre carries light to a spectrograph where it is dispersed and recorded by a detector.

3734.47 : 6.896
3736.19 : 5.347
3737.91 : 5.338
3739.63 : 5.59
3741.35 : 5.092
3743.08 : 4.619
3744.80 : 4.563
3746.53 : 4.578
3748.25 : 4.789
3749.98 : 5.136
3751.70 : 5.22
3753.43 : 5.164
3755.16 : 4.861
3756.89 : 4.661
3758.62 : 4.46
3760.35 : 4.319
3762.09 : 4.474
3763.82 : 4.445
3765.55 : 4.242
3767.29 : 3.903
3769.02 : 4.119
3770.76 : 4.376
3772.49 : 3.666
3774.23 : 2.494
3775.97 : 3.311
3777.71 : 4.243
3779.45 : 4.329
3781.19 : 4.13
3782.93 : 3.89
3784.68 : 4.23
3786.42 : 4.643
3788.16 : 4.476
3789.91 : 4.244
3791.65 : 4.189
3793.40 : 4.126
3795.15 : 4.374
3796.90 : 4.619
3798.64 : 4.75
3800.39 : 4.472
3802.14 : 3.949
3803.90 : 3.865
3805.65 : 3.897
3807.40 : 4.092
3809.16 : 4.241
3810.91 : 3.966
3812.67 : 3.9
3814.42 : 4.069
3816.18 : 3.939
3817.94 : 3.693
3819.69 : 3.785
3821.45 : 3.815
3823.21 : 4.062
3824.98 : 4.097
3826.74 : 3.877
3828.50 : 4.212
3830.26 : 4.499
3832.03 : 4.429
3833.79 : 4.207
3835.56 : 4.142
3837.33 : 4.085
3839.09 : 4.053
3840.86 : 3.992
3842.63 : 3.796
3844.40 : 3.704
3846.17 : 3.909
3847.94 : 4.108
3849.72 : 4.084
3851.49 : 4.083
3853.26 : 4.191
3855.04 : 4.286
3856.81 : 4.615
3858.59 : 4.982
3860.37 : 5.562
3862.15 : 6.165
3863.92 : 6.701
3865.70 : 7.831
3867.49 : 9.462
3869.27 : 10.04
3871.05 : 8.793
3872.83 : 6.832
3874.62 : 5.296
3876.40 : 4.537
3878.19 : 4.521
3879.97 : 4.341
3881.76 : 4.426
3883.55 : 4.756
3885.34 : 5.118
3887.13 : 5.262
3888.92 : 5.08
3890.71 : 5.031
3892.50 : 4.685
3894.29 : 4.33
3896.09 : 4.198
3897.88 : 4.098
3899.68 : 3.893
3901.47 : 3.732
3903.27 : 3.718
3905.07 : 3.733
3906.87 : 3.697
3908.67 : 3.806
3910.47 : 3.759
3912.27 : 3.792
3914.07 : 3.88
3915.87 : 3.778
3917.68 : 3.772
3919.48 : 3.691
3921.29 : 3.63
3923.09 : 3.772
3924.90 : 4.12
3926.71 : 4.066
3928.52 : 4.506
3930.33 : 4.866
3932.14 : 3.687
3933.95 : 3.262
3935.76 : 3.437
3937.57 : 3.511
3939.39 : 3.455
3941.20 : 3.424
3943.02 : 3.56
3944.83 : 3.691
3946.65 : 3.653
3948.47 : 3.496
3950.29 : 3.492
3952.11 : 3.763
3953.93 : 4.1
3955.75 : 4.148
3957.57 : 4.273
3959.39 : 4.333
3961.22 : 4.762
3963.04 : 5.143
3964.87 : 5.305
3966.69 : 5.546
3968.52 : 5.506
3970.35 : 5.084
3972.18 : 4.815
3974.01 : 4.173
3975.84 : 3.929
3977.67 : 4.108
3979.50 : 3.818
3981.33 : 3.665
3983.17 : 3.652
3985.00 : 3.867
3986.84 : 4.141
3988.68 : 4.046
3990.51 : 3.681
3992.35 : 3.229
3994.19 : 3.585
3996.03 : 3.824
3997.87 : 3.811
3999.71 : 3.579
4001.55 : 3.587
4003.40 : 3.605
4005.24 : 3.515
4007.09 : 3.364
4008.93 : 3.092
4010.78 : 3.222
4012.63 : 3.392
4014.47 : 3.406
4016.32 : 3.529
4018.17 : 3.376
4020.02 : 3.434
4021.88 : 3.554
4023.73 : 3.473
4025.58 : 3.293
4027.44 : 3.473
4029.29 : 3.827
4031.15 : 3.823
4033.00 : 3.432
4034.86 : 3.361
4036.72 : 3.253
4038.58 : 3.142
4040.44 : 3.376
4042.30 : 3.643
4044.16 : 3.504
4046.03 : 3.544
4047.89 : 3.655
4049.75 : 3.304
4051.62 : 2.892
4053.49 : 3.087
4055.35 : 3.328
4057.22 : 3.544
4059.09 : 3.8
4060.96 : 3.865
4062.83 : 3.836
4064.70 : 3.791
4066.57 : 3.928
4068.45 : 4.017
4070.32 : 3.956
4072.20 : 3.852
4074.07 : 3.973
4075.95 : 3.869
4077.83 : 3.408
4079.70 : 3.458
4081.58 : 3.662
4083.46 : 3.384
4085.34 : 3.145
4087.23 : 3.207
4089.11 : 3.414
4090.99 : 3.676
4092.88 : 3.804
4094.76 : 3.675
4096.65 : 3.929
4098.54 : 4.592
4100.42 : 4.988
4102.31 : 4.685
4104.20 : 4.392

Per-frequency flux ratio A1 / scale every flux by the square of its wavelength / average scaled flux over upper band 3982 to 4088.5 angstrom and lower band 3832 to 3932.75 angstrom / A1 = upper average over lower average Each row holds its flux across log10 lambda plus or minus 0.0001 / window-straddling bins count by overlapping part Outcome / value 0.82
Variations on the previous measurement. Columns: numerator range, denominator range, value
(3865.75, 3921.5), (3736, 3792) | 1.17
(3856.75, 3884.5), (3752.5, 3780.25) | 1.57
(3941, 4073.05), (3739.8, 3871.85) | 0.91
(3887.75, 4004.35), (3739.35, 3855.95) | 1.03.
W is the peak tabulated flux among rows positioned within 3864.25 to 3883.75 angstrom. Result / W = 10.04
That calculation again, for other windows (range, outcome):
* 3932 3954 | 4.1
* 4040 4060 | 3.8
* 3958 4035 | 5.546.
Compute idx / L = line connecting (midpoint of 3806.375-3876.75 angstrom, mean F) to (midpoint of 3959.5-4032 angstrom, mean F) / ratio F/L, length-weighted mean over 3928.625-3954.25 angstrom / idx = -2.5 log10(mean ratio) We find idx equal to 0.15 mag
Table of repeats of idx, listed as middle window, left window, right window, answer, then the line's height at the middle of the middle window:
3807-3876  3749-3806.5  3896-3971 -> -0.17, 4.18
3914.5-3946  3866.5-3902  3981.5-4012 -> 0.24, 4.69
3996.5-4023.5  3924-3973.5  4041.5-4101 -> 0.14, 3.93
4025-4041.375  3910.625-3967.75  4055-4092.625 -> 0.10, 3.76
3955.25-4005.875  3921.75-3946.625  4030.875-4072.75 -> -0.13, 3.7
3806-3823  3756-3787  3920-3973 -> 0.04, 4.11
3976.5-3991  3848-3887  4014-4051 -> 0.07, 4.13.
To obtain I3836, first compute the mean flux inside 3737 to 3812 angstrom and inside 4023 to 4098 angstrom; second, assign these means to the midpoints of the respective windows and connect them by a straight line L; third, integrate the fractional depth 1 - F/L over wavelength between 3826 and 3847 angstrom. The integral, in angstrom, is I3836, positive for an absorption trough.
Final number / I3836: 0.6 angstrom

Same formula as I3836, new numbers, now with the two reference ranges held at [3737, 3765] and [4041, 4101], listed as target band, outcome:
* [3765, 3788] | 3.66 angstrom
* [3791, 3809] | 1.61 angstrom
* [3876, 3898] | -1.68 angstrom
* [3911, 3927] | 1.50 angstrom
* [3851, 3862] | -0.74 angstrom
